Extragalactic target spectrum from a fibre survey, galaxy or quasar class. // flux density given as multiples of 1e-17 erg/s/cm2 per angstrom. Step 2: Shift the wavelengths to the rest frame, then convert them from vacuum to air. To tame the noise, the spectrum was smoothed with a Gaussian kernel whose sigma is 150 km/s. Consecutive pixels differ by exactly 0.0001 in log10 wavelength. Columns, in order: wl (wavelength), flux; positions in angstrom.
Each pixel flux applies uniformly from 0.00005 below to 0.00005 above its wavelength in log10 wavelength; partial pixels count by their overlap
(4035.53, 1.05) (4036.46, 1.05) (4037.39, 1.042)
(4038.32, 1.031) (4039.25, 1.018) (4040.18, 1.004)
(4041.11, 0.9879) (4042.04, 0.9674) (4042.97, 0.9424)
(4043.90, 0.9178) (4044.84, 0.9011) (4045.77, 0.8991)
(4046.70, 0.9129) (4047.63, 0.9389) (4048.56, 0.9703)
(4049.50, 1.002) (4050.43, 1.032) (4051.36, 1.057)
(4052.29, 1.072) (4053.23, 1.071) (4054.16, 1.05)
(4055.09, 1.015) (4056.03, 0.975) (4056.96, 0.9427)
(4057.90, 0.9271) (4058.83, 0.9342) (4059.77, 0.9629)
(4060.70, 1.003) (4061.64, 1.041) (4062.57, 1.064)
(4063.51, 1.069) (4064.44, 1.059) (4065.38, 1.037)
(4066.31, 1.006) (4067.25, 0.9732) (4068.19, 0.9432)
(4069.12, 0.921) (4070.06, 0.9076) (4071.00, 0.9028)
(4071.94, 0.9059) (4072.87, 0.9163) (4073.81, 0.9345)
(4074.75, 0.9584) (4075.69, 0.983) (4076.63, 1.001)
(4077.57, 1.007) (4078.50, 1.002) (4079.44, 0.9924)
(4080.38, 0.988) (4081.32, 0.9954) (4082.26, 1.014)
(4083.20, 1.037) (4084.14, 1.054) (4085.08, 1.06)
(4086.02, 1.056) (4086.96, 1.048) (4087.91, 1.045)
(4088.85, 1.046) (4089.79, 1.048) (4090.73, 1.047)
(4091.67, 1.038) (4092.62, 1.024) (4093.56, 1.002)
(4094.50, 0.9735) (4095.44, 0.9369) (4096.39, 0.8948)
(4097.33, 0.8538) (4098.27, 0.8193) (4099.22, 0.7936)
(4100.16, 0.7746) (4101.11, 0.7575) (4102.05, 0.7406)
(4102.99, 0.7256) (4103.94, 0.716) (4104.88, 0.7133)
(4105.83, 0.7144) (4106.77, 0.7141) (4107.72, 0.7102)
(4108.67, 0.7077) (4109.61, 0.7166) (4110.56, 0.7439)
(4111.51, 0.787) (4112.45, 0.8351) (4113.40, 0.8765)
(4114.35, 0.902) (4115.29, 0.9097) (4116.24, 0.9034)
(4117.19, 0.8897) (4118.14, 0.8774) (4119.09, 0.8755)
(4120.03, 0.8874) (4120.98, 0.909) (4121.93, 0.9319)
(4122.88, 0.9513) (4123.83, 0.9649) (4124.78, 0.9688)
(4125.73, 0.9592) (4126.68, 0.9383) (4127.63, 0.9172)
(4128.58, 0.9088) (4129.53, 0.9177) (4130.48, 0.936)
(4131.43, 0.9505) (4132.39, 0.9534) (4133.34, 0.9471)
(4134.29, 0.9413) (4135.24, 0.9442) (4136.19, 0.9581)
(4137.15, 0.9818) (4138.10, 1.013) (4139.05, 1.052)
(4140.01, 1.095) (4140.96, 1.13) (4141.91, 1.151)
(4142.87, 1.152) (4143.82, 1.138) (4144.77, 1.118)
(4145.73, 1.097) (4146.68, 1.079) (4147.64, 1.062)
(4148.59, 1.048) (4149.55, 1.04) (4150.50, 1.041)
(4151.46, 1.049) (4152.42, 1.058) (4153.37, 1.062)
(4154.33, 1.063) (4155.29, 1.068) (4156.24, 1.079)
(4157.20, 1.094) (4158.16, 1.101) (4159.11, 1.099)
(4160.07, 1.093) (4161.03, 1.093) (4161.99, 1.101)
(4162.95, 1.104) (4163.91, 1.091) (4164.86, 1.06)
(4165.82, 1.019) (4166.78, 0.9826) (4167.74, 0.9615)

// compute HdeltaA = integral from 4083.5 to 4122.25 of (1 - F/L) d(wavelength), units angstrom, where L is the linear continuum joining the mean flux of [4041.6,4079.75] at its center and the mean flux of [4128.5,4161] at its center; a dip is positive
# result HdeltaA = 5.0 angstrom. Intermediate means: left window 0.978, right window 1.04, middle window 0.88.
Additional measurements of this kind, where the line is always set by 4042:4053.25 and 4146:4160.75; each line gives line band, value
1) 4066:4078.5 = 0.5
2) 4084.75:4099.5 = 0.4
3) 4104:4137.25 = 5.3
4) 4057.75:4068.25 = -0.2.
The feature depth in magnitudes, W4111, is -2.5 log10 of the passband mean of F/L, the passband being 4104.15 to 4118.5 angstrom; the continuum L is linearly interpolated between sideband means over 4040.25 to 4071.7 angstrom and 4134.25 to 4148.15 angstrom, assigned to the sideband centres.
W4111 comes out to 0.28 mag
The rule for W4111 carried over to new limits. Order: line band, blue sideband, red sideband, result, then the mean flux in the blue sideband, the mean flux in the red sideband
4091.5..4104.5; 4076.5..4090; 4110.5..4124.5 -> 0.14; 1.03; 0.888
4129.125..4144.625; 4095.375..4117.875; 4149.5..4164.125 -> -0.06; 0.795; 1.08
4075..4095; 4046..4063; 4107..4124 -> -0.11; 0.997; 0.85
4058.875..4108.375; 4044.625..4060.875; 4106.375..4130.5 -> -0.01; 0.983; 0.87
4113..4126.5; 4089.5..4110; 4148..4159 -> 0.01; 0.836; 1.07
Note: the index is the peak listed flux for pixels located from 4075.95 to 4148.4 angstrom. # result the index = 1.152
